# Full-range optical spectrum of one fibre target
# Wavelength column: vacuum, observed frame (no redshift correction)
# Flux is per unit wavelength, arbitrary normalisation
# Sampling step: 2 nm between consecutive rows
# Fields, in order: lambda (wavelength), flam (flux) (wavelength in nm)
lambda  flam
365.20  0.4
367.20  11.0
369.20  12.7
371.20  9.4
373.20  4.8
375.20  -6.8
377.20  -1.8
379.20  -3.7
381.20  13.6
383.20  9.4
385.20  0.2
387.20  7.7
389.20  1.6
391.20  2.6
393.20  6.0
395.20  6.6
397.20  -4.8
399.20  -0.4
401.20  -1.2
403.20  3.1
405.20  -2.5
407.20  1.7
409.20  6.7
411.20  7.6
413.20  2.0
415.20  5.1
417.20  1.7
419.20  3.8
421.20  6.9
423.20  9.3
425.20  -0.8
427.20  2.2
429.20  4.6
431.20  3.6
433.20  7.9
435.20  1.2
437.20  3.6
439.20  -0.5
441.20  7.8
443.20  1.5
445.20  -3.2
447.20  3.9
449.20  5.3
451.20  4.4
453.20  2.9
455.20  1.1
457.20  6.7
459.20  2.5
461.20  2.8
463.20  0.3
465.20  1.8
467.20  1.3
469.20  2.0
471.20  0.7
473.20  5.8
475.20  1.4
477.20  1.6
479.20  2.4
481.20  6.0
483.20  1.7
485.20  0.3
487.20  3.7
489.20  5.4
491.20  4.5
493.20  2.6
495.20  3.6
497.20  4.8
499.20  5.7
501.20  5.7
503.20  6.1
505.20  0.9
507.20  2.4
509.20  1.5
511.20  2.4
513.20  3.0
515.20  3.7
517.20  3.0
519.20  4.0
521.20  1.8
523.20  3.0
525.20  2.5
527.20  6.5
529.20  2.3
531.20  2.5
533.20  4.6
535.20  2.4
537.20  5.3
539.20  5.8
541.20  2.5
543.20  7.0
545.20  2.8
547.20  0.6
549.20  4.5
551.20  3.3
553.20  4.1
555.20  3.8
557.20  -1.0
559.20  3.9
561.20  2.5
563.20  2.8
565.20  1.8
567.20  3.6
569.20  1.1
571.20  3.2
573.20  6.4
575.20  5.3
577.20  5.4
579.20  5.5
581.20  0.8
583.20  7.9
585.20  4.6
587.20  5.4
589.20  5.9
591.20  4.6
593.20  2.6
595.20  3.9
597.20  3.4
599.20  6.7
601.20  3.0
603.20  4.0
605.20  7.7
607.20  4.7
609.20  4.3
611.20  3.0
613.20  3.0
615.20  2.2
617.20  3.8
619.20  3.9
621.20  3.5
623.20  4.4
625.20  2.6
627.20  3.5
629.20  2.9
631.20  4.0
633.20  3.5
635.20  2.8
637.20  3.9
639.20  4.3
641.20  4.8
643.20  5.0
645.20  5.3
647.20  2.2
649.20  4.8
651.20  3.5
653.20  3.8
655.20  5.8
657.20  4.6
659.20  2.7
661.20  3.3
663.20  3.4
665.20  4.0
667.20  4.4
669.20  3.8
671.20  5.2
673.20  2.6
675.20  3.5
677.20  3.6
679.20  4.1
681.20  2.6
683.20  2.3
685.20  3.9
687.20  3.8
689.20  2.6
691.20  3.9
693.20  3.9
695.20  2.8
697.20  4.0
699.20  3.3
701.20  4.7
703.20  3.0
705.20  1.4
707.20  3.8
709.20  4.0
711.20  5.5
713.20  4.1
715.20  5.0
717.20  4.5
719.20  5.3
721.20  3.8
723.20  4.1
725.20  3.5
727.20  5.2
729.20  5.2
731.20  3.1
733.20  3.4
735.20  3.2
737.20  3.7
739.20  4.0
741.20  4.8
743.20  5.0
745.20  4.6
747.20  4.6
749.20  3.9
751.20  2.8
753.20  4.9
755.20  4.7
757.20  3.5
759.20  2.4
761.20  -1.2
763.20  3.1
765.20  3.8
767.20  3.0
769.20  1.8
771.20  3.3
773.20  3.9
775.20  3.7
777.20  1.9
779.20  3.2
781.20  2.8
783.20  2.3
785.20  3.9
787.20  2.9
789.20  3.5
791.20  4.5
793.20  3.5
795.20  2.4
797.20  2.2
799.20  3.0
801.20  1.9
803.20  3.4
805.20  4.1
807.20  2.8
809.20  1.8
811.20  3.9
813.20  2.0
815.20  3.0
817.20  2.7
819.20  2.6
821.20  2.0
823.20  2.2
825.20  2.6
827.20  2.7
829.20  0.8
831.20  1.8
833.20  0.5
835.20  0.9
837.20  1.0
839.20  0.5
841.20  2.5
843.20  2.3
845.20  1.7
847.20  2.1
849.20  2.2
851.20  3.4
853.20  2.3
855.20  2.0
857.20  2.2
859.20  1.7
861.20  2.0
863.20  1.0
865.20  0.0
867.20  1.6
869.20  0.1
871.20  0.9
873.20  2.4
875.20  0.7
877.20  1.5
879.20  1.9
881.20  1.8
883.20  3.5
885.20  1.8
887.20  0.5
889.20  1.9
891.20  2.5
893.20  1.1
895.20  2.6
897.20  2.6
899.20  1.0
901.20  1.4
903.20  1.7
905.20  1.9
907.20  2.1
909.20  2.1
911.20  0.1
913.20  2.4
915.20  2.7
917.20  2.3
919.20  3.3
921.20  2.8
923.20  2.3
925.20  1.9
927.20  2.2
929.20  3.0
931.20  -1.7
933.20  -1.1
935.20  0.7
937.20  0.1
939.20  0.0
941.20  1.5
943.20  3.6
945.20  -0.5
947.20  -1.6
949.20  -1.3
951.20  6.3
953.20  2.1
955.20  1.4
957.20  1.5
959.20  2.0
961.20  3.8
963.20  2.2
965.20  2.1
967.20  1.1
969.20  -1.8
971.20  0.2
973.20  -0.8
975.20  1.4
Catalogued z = 0.207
